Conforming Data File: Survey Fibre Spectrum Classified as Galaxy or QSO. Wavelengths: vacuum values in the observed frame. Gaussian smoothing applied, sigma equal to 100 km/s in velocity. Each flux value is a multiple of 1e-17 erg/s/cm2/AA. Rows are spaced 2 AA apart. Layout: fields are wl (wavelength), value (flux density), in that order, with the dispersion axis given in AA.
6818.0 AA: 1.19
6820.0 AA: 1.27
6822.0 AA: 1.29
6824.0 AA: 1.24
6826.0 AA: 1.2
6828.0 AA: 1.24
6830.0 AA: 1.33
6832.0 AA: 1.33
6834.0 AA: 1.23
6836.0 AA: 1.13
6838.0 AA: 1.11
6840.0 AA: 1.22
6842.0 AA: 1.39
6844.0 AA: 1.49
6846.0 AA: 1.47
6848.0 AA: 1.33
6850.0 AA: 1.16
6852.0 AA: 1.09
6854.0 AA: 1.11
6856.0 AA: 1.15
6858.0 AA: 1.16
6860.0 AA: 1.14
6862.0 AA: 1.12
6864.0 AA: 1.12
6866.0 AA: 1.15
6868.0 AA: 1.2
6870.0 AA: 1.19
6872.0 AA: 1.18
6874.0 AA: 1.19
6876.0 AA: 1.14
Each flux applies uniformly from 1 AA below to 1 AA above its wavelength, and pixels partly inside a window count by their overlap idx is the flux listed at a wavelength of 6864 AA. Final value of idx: 1.12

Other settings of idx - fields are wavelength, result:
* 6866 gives 1.15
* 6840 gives 1.22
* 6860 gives 1.14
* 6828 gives 1.24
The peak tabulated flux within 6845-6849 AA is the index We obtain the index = 1.47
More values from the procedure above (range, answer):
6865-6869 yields 1.2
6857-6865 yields 1.16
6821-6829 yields 1.29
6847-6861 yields 1.33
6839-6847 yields 1.49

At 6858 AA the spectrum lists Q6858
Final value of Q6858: 1.16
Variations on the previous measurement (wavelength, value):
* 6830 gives 1.33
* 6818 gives 1.19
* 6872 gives 1.18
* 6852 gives 1.09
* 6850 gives 1.16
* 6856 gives 1.15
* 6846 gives 1.47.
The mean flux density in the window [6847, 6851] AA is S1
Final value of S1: 1.25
